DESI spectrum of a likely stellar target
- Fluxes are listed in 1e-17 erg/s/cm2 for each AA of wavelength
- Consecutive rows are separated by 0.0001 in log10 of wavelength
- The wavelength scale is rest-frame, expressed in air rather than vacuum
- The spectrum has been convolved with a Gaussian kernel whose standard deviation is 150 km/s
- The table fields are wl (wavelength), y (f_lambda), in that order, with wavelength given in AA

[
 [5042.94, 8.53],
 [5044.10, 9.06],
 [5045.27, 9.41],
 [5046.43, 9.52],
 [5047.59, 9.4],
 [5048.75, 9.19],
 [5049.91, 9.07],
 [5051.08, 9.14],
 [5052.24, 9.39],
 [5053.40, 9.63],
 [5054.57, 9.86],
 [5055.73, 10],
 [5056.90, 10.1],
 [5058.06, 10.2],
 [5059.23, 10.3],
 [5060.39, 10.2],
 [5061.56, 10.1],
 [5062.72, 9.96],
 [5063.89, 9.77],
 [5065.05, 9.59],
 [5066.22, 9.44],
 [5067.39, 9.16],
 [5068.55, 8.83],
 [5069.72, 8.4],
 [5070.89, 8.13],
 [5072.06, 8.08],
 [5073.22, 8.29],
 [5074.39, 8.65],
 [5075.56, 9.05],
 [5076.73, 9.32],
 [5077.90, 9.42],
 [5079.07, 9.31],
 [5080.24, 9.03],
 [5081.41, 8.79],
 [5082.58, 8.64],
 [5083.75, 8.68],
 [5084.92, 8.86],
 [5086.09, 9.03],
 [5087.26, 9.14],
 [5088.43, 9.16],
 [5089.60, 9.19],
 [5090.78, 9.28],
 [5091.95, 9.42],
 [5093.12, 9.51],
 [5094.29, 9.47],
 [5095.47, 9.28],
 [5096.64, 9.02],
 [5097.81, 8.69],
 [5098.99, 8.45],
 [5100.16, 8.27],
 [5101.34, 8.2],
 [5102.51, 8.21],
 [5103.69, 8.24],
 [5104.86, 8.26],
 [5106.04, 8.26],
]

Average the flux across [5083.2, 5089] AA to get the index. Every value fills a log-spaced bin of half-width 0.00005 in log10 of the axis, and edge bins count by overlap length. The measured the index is 8.98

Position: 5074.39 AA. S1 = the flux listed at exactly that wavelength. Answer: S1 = 8.65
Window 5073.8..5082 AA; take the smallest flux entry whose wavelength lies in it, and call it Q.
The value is 8.65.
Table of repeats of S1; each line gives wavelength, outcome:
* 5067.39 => 9.16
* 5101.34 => 8.2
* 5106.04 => 8.26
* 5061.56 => 10.1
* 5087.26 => 9.14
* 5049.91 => 9.07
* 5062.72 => 9.96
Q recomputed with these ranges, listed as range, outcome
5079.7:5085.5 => 8.64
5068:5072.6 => 8.08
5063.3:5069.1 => 8.83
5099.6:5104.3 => 8.2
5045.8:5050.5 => 9.07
